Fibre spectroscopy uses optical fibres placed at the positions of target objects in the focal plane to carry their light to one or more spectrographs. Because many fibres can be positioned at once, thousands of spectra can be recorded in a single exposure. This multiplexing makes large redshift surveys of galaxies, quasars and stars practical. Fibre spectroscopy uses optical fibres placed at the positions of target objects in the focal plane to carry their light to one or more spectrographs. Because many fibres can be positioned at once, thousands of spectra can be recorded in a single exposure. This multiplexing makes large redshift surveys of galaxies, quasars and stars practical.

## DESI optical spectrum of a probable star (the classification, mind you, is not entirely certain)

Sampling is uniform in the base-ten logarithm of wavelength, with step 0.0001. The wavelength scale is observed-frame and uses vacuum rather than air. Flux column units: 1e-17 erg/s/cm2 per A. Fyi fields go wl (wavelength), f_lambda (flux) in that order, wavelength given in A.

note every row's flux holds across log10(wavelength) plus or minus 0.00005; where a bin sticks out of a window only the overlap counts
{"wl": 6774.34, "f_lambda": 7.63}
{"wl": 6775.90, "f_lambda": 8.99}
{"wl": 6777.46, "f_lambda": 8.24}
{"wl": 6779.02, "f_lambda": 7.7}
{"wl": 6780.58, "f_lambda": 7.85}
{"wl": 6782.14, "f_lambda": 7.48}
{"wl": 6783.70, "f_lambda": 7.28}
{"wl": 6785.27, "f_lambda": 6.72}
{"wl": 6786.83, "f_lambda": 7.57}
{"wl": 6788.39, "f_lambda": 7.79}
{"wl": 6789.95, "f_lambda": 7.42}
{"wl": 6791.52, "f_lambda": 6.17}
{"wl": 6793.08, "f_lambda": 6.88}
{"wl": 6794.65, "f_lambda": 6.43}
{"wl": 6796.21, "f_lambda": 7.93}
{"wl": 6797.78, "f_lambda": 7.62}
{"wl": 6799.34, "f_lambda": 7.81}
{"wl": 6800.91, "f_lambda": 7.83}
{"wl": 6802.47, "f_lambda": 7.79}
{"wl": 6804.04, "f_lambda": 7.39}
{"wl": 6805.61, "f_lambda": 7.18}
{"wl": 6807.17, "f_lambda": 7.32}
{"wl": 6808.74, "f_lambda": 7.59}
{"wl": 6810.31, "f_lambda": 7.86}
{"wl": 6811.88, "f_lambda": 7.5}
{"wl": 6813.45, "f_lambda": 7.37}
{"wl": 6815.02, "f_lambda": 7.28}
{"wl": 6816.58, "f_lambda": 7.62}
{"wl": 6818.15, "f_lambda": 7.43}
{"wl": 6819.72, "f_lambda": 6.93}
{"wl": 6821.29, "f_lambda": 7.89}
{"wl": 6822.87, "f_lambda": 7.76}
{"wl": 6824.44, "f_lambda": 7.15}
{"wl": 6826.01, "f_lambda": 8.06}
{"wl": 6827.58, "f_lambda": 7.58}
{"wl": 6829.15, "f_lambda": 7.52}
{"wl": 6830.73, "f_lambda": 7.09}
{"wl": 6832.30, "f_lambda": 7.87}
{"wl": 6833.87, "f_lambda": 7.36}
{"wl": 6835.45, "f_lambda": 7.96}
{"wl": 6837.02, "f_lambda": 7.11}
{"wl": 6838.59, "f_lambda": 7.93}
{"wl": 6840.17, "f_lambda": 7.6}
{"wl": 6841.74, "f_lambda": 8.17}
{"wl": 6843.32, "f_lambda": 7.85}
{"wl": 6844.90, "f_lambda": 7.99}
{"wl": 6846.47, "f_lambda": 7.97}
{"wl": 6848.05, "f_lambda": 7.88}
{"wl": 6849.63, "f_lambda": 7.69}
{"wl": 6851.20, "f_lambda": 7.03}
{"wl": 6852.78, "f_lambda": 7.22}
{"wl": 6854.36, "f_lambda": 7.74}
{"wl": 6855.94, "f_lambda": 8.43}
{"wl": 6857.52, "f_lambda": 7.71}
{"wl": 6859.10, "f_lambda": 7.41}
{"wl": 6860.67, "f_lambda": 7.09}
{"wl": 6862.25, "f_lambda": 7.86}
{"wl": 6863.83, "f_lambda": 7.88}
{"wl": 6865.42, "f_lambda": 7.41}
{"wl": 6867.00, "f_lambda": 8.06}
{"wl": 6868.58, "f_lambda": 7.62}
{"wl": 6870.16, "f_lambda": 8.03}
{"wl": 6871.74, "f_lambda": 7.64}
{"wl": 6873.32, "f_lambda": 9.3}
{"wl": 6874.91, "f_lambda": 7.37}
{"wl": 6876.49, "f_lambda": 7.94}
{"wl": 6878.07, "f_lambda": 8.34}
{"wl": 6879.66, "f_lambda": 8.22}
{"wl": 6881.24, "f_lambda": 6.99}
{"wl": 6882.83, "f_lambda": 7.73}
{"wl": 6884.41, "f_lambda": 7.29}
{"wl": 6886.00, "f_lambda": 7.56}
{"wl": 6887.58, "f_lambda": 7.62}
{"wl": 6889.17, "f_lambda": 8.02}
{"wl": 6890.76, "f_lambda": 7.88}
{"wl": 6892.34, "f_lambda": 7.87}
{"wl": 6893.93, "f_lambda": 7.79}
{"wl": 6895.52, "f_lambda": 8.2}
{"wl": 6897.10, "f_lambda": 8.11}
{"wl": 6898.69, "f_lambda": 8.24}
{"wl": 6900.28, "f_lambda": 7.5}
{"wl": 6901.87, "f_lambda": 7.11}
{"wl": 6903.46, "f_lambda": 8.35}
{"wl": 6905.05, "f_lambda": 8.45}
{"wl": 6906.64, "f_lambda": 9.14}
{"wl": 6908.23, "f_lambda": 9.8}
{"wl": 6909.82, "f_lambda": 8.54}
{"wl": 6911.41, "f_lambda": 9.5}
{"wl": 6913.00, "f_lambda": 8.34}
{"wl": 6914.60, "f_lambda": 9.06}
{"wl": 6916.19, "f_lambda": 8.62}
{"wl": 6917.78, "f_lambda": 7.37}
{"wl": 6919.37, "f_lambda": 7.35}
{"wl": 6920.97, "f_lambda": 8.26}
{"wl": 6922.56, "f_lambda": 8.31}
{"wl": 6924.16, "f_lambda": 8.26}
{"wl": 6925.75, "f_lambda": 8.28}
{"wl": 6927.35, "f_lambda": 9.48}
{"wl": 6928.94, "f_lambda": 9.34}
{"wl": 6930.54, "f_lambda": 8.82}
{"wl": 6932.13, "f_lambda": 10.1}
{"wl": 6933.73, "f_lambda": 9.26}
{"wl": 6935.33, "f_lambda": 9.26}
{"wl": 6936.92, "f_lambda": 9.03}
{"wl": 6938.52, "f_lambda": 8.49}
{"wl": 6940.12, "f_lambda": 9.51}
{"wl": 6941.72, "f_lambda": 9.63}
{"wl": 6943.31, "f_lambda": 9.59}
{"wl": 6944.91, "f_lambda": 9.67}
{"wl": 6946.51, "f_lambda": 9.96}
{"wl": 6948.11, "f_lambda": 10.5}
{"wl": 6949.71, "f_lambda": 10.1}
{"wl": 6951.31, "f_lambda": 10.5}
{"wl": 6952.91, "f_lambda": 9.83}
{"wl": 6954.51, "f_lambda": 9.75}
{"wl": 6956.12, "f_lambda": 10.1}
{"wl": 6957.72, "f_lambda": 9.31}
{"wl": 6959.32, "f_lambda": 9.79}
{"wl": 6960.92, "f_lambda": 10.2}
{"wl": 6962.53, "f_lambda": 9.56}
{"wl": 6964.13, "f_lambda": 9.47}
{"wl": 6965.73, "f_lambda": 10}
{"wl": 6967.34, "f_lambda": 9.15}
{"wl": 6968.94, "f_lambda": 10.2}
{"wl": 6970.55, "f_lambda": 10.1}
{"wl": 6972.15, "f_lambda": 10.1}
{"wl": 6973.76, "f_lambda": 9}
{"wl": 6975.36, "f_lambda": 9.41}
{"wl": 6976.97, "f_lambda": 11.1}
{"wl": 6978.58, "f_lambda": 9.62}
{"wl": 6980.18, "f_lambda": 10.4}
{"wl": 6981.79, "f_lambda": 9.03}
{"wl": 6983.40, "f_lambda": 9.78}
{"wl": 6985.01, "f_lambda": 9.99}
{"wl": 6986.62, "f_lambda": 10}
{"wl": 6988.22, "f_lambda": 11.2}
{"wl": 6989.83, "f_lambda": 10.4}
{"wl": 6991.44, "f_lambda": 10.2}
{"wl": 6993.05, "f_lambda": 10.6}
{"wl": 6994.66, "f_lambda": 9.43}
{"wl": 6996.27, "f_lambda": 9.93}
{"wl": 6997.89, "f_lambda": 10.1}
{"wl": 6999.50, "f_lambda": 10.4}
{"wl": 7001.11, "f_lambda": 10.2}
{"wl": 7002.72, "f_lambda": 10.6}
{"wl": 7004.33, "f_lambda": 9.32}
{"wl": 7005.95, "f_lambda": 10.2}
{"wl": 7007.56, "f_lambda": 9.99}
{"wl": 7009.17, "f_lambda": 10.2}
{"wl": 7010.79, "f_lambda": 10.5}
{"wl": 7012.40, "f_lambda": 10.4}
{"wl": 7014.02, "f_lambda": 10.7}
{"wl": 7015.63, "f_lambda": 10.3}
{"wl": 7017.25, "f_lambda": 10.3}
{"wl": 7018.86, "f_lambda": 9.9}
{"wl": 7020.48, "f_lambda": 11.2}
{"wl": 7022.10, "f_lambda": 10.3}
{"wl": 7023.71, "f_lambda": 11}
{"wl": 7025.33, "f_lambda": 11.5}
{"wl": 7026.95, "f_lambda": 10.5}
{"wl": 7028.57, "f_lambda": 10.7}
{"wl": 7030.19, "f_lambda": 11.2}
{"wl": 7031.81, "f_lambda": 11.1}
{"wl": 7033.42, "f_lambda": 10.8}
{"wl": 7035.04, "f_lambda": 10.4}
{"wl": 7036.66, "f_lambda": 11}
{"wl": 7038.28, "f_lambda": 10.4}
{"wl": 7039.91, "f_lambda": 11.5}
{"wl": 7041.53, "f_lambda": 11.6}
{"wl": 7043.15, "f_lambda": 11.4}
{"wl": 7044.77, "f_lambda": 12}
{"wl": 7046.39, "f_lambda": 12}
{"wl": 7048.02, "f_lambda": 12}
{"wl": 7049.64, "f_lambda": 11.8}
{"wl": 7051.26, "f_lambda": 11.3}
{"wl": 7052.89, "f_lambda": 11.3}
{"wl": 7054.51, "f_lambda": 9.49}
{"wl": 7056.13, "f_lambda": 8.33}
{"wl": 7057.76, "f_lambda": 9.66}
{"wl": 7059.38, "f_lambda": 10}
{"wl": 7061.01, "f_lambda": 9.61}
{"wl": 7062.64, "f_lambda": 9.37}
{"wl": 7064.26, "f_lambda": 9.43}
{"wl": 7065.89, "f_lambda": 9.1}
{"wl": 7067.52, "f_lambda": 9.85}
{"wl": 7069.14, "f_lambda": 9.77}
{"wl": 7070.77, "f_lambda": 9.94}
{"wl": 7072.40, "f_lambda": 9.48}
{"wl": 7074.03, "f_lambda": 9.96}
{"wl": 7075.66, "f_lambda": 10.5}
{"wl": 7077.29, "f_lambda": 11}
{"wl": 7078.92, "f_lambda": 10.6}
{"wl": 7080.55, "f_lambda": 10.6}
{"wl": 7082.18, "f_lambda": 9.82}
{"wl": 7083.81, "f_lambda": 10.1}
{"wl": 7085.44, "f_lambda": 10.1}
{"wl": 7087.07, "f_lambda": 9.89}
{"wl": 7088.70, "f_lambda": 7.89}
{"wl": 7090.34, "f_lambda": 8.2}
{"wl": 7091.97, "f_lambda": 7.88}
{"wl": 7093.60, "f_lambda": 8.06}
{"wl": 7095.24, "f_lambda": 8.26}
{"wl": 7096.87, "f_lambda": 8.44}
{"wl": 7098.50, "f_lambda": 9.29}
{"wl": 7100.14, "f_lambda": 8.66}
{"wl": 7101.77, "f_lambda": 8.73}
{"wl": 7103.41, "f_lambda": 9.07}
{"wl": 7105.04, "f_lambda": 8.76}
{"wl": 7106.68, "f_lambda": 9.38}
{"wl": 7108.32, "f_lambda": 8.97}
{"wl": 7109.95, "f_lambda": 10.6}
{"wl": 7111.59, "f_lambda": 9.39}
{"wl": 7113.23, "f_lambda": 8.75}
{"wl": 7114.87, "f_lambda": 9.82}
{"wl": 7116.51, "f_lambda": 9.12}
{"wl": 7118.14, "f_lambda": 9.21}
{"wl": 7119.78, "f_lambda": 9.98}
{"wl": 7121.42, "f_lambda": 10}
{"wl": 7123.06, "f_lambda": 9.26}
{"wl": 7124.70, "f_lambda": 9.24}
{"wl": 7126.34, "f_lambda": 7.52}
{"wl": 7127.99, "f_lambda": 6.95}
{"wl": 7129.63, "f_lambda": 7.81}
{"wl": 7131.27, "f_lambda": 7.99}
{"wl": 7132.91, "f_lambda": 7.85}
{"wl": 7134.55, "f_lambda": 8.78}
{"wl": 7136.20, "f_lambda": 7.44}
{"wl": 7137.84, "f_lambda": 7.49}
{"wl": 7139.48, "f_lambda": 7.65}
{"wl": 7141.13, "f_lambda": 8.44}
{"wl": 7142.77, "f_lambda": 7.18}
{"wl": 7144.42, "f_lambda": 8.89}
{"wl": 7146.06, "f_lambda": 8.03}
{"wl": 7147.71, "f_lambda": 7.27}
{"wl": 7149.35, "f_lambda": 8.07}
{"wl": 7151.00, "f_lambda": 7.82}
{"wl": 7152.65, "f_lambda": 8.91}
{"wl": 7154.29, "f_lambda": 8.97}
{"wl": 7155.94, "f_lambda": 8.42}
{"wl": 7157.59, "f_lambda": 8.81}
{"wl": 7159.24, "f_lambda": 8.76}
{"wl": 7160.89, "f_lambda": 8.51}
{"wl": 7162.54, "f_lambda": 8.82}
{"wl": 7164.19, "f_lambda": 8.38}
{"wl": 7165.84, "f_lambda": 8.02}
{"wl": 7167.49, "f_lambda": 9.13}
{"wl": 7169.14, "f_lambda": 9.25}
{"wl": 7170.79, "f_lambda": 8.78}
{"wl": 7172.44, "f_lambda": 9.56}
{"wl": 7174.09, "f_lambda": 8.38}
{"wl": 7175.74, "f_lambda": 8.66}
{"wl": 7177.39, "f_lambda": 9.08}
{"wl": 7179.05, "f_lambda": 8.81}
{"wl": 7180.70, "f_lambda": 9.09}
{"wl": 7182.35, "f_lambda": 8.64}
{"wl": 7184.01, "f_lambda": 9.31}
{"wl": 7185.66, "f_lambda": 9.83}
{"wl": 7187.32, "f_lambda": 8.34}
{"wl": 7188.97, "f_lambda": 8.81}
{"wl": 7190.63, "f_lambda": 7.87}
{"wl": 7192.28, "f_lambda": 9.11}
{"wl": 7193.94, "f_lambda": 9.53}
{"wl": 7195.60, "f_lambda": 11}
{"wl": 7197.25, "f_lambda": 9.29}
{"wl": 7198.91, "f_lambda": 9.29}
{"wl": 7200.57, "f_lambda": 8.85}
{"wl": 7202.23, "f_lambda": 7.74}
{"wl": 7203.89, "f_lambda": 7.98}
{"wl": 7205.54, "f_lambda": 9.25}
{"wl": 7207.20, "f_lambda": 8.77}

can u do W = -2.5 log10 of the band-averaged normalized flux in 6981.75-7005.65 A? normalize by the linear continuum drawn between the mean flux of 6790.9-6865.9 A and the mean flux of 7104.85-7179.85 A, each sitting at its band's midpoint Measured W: -0.24 mag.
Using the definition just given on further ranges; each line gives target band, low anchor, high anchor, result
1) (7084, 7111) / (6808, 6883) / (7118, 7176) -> -0.08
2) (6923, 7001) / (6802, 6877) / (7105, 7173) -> -0.21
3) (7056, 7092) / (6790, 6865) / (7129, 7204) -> -0.17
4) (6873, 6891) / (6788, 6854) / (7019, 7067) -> 0.08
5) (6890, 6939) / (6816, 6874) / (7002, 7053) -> 0.05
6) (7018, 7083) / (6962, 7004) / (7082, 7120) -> -0.12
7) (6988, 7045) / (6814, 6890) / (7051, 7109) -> -0.18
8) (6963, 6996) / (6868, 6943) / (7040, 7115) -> -0.11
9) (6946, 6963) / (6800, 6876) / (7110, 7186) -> -0.24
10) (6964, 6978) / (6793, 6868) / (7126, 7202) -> -0.23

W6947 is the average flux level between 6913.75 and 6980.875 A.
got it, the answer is 9.42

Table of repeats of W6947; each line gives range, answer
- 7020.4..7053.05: 11.2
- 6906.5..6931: 8.64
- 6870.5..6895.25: 7.85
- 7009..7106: 10.1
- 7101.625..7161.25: 8.59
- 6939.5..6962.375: 9.88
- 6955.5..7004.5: 9.97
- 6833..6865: 7.69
